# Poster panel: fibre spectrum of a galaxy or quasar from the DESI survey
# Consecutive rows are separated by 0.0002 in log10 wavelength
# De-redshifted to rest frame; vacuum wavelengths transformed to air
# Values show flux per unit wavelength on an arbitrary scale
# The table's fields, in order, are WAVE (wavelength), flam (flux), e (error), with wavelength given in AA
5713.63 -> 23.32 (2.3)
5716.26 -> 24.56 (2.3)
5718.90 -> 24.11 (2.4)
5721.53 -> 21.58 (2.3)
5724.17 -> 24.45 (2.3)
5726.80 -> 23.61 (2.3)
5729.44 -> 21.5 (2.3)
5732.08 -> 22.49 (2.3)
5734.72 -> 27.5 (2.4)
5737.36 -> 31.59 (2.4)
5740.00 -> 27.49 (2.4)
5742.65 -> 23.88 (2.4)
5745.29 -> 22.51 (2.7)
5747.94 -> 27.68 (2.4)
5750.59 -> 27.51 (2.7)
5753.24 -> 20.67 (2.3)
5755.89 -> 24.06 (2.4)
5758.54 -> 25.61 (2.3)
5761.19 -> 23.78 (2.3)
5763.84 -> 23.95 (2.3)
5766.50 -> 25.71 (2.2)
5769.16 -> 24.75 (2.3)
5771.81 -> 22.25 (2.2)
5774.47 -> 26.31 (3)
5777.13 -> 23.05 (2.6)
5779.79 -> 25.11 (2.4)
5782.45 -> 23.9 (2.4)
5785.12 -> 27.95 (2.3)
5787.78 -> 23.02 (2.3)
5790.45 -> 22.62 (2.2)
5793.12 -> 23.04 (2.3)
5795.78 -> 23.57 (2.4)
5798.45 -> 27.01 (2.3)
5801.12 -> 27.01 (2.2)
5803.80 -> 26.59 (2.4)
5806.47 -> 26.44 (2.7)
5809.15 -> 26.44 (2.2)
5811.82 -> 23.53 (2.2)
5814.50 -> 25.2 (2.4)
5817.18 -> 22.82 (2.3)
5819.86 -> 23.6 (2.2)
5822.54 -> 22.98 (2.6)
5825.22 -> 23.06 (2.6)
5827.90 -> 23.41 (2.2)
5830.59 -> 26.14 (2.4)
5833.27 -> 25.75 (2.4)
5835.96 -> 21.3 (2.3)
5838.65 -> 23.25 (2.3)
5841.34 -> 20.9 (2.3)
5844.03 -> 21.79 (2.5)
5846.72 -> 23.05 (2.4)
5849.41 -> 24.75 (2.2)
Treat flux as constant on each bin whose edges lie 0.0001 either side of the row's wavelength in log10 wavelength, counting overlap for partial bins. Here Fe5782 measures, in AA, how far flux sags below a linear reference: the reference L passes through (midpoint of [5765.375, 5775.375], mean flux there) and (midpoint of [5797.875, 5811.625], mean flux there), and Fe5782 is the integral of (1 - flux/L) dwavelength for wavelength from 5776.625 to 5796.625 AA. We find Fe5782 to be 1.1 AA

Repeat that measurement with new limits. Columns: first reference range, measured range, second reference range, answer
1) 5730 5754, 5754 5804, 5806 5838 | 0.7 AA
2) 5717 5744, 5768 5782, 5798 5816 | 0.7 AA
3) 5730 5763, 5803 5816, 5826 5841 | -0.8 AA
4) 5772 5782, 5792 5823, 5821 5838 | -1.1 AA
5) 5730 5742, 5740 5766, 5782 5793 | 1.3 AA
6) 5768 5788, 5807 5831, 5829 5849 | -0.4 AA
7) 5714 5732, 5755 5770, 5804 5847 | -0.8 AA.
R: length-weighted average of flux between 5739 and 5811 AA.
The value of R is 24.9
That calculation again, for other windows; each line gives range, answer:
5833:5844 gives 22.4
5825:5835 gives 24.6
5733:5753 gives 26.5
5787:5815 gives 25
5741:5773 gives 24.4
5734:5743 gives 28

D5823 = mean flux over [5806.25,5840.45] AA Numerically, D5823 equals 24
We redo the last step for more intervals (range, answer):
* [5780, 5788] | 25.2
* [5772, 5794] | 24.3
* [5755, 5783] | 24.4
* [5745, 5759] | 24.8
